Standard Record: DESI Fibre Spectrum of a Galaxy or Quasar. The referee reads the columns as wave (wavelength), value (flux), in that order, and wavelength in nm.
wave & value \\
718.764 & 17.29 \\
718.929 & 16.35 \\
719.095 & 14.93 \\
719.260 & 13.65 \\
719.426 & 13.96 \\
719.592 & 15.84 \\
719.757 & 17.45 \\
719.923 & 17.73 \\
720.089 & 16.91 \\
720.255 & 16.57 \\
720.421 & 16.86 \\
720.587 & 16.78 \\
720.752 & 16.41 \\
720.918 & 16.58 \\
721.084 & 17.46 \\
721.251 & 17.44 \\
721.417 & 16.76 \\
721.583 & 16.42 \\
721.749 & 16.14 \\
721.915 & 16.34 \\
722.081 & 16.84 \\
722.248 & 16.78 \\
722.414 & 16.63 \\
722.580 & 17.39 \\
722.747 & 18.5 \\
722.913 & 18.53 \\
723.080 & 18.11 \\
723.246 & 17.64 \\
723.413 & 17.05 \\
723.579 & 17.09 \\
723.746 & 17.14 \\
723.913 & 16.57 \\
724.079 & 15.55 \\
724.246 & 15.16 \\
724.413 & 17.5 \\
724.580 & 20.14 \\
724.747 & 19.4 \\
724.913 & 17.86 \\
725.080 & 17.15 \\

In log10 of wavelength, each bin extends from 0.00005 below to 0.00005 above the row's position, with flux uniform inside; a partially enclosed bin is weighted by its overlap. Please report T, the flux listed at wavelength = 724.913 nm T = 17.86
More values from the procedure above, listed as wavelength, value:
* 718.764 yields 17.29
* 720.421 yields 16.86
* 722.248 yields 16.78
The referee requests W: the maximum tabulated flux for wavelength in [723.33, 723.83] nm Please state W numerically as 17.14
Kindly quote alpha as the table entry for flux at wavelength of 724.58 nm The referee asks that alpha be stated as 20.14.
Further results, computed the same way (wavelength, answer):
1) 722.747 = 18.5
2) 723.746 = 17.14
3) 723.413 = 17.05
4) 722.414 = 16.63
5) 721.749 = 16.14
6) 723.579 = 17.09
